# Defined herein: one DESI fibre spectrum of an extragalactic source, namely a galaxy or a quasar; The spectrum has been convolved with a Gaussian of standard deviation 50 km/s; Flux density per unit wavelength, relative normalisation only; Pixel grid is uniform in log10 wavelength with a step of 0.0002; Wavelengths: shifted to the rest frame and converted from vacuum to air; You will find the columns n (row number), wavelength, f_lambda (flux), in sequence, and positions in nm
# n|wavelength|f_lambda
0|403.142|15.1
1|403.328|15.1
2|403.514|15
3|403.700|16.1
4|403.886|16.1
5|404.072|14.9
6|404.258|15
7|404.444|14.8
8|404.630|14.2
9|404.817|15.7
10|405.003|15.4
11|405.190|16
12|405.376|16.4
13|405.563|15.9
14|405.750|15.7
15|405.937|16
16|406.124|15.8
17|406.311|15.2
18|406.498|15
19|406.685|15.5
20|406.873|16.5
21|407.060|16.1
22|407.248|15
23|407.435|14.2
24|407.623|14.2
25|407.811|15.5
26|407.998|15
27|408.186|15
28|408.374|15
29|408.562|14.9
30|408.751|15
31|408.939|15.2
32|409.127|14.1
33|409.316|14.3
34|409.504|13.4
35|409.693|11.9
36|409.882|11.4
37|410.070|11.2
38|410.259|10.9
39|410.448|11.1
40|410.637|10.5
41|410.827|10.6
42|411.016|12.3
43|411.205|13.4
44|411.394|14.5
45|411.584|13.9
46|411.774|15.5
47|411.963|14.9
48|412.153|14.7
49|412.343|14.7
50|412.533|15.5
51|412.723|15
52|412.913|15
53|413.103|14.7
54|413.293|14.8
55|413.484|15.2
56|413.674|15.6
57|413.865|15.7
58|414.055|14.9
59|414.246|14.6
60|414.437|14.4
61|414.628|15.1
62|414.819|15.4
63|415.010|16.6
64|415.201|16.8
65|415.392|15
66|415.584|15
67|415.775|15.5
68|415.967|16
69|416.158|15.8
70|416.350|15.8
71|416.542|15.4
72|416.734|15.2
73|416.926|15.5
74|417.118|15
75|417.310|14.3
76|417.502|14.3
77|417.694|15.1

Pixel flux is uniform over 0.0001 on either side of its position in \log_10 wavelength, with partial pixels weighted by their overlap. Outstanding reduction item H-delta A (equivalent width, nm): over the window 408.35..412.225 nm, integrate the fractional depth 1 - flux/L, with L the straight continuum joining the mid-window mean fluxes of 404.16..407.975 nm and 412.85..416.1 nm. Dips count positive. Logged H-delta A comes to 0.54 nm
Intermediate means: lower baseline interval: 15.4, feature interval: 13.2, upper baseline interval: 15.3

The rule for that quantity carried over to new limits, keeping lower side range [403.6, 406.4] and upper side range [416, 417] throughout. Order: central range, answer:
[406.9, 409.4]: 0.10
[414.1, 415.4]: 0.01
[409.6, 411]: 0.40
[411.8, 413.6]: 0.07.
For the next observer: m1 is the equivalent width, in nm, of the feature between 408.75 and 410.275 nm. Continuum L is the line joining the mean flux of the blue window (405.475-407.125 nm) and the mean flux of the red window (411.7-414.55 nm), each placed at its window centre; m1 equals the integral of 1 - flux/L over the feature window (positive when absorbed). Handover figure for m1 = 0.23 nm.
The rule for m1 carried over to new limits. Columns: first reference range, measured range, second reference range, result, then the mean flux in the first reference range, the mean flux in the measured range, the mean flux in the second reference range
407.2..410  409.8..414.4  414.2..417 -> 0.34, 14.2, 13.8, 15.5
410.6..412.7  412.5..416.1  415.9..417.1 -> -0.13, 13.8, 15.3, 15.6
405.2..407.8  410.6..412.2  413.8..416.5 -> 0.21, 15.5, 13.4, 15.5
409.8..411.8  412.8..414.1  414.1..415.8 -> -0.08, 12.2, 15.1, 15.4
